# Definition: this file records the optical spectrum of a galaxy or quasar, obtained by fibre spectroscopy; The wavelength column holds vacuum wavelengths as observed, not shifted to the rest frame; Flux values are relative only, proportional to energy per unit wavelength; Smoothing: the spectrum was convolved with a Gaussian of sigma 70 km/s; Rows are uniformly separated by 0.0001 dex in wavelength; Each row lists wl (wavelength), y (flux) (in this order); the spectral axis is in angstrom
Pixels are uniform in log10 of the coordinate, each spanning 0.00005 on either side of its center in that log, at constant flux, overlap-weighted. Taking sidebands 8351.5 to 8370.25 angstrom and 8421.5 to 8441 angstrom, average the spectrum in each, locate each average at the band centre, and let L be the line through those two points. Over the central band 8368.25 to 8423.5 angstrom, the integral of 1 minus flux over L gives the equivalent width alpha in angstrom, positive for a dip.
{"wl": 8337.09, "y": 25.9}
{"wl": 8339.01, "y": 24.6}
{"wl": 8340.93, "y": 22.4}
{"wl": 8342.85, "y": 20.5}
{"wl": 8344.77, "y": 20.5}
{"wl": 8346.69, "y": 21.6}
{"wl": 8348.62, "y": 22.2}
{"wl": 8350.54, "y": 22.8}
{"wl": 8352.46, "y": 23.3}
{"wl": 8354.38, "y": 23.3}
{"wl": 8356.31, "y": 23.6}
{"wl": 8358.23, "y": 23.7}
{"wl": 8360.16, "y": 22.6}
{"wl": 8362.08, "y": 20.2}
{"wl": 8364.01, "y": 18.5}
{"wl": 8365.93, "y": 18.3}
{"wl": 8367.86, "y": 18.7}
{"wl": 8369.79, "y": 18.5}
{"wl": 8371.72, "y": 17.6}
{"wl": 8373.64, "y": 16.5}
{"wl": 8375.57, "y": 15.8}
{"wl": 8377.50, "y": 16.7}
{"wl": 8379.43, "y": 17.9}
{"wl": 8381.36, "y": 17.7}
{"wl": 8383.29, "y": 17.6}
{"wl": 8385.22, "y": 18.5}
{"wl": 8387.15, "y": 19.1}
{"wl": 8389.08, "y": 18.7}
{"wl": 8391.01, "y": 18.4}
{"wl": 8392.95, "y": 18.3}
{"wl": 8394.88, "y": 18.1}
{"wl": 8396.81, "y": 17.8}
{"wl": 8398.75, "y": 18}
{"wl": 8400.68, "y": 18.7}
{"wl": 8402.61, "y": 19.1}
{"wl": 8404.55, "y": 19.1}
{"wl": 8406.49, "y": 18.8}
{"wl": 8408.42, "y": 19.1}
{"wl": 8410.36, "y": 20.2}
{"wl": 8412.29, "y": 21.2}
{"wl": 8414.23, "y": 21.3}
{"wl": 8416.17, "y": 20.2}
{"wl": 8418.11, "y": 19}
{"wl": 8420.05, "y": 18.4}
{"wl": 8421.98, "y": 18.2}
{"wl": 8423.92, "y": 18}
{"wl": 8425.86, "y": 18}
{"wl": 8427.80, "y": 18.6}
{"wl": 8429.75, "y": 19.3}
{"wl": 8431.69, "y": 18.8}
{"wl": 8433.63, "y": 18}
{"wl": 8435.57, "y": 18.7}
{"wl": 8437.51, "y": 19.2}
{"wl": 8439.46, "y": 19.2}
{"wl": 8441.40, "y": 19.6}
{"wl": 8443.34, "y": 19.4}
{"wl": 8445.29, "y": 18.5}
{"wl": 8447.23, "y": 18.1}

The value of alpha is 3.7 angstrom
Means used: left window 21.1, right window 18.6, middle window 18.5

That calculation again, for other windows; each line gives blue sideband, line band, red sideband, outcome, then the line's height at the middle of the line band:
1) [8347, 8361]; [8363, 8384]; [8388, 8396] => 3.05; 20.6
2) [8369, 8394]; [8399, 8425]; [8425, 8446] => -1.28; 18.4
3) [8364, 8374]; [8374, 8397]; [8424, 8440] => 0.48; 18.2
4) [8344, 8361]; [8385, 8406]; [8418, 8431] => 1.68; 20.2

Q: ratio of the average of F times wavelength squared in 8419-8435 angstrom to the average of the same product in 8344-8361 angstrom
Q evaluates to 0.83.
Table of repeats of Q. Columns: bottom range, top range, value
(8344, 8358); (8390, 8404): 0.82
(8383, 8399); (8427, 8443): 1.05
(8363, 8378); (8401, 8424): 1.11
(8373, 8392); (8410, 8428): 1.10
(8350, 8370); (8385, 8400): 0.87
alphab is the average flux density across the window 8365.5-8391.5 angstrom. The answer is 17.8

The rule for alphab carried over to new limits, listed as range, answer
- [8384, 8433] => 18.9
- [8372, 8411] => 18.2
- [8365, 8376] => 17.6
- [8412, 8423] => 19.6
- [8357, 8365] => 21.3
